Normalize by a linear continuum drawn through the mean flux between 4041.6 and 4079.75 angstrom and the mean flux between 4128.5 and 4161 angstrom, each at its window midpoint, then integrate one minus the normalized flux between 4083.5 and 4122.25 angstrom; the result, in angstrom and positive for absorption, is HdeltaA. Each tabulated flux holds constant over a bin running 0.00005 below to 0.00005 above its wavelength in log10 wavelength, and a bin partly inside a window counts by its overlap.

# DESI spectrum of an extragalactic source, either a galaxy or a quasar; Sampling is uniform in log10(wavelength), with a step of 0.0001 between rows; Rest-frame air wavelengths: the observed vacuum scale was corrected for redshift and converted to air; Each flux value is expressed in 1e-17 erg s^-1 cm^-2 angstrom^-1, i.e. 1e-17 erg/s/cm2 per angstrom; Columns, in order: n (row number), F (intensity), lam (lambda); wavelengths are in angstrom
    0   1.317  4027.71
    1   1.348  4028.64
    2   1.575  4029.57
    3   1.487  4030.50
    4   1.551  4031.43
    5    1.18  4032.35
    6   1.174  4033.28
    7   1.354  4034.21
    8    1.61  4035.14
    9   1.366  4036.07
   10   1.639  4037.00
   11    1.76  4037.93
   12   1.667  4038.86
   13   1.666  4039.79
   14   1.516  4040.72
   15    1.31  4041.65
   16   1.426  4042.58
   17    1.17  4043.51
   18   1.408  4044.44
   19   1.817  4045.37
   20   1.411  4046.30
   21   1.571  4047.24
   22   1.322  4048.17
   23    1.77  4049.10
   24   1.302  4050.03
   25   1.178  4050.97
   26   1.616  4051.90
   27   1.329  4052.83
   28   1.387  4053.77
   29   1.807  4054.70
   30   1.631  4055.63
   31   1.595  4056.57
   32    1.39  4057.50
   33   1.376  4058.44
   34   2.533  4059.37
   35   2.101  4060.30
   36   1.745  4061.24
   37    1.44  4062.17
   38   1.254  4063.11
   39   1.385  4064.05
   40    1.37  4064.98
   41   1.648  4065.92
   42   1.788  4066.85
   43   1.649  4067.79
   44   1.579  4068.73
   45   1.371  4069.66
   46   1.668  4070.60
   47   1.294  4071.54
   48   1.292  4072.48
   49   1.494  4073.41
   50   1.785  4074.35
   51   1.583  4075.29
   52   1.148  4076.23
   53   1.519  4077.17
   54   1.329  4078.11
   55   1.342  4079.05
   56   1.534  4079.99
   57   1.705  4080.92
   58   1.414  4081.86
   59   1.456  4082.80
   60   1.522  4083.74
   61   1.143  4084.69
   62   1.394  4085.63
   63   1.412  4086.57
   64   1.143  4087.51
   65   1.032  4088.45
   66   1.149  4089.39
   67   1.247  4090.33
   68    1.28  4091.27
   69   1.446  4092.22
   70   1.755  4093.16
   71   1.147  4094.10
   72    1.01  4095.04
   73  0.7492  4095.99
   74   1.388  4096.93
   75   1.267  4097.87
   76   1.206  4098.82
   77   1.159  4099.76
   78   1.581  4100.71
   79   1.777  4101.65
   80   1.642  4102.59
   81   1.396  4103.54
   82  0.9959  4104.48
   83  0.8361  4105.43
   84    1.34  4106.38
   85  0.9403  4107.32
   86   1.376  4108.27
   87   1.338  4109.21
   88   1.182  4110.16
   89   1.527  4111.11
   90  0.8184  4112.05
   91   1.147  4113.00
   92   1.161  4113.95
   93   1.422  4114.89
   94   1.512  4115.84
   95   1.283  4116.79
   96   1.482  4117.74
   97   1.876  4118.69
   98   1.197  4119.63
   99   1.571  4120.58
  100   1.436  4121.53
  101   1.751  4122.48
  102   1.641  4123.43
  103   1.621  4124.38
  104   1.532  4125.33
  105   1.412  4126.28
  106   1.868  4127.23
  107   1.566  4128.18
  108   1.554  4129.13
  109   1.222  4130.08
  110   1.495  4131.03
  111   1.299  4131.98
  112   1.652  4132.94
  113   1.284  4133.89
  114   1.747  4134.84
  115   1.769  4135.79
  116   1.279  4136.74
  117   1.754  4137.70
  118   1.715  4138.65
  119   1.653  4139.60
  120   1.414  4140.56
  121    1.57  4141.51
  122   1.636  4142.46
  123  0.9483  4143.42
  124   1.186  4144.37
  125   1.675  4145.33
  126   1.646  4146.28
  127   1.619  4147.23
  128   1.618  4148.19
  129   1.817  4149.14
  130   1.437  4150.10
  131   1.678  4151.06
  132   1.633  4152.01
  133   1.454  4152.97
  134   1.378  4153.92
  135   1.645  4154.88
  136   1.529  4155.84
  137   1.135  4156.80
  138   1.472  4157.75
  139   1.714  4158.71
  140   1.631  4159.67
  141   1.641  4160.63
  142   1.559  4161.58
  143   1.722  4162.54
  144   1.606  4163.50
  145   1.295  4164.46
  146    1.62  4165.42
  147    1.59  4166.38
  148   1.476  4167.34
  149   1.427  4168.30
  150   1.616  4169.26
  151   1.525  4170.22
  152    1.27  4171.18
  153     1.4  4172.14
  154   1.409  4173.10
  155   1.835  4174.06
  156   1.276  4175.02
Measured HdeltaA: 5.6 angstrom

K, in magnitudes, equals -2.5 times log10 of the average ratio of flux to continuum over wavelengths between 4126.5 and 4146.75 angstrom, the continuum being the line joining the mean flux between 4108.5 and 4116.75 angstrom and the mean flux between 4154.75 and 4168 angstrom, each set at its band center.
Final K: -0.09 mag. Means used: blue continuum 1.27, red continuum 1.54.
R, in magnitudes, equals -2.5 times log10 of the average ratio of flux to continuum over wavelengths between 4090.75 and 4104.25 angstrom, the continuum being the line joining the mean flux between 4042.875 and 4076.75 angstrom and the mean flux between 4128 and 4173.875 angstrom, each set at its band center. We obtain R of 0.145 mag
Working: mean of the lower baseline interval 1.53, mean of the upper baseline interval 1.52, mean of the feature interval 1.34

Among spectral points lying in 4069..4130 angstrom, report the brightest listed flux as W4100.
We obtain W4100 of 1.876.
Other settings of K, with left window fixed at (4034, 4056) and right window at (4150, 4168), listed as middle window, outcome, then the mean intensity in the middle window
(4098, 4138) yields 0.08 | 1.42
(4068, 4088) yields 0.06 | 1.44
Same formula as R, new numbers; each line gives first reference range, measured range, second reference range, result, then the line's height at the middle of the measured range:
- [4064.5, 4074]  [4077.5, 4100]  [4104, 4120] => 0.08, 1.4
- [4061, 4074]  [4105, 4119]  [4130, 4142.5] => 0.19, 1.53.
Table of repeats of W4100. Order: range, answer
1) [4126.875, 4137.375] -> 1.868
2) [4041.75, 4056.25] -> 1.817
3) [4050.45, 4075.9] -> 2.533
